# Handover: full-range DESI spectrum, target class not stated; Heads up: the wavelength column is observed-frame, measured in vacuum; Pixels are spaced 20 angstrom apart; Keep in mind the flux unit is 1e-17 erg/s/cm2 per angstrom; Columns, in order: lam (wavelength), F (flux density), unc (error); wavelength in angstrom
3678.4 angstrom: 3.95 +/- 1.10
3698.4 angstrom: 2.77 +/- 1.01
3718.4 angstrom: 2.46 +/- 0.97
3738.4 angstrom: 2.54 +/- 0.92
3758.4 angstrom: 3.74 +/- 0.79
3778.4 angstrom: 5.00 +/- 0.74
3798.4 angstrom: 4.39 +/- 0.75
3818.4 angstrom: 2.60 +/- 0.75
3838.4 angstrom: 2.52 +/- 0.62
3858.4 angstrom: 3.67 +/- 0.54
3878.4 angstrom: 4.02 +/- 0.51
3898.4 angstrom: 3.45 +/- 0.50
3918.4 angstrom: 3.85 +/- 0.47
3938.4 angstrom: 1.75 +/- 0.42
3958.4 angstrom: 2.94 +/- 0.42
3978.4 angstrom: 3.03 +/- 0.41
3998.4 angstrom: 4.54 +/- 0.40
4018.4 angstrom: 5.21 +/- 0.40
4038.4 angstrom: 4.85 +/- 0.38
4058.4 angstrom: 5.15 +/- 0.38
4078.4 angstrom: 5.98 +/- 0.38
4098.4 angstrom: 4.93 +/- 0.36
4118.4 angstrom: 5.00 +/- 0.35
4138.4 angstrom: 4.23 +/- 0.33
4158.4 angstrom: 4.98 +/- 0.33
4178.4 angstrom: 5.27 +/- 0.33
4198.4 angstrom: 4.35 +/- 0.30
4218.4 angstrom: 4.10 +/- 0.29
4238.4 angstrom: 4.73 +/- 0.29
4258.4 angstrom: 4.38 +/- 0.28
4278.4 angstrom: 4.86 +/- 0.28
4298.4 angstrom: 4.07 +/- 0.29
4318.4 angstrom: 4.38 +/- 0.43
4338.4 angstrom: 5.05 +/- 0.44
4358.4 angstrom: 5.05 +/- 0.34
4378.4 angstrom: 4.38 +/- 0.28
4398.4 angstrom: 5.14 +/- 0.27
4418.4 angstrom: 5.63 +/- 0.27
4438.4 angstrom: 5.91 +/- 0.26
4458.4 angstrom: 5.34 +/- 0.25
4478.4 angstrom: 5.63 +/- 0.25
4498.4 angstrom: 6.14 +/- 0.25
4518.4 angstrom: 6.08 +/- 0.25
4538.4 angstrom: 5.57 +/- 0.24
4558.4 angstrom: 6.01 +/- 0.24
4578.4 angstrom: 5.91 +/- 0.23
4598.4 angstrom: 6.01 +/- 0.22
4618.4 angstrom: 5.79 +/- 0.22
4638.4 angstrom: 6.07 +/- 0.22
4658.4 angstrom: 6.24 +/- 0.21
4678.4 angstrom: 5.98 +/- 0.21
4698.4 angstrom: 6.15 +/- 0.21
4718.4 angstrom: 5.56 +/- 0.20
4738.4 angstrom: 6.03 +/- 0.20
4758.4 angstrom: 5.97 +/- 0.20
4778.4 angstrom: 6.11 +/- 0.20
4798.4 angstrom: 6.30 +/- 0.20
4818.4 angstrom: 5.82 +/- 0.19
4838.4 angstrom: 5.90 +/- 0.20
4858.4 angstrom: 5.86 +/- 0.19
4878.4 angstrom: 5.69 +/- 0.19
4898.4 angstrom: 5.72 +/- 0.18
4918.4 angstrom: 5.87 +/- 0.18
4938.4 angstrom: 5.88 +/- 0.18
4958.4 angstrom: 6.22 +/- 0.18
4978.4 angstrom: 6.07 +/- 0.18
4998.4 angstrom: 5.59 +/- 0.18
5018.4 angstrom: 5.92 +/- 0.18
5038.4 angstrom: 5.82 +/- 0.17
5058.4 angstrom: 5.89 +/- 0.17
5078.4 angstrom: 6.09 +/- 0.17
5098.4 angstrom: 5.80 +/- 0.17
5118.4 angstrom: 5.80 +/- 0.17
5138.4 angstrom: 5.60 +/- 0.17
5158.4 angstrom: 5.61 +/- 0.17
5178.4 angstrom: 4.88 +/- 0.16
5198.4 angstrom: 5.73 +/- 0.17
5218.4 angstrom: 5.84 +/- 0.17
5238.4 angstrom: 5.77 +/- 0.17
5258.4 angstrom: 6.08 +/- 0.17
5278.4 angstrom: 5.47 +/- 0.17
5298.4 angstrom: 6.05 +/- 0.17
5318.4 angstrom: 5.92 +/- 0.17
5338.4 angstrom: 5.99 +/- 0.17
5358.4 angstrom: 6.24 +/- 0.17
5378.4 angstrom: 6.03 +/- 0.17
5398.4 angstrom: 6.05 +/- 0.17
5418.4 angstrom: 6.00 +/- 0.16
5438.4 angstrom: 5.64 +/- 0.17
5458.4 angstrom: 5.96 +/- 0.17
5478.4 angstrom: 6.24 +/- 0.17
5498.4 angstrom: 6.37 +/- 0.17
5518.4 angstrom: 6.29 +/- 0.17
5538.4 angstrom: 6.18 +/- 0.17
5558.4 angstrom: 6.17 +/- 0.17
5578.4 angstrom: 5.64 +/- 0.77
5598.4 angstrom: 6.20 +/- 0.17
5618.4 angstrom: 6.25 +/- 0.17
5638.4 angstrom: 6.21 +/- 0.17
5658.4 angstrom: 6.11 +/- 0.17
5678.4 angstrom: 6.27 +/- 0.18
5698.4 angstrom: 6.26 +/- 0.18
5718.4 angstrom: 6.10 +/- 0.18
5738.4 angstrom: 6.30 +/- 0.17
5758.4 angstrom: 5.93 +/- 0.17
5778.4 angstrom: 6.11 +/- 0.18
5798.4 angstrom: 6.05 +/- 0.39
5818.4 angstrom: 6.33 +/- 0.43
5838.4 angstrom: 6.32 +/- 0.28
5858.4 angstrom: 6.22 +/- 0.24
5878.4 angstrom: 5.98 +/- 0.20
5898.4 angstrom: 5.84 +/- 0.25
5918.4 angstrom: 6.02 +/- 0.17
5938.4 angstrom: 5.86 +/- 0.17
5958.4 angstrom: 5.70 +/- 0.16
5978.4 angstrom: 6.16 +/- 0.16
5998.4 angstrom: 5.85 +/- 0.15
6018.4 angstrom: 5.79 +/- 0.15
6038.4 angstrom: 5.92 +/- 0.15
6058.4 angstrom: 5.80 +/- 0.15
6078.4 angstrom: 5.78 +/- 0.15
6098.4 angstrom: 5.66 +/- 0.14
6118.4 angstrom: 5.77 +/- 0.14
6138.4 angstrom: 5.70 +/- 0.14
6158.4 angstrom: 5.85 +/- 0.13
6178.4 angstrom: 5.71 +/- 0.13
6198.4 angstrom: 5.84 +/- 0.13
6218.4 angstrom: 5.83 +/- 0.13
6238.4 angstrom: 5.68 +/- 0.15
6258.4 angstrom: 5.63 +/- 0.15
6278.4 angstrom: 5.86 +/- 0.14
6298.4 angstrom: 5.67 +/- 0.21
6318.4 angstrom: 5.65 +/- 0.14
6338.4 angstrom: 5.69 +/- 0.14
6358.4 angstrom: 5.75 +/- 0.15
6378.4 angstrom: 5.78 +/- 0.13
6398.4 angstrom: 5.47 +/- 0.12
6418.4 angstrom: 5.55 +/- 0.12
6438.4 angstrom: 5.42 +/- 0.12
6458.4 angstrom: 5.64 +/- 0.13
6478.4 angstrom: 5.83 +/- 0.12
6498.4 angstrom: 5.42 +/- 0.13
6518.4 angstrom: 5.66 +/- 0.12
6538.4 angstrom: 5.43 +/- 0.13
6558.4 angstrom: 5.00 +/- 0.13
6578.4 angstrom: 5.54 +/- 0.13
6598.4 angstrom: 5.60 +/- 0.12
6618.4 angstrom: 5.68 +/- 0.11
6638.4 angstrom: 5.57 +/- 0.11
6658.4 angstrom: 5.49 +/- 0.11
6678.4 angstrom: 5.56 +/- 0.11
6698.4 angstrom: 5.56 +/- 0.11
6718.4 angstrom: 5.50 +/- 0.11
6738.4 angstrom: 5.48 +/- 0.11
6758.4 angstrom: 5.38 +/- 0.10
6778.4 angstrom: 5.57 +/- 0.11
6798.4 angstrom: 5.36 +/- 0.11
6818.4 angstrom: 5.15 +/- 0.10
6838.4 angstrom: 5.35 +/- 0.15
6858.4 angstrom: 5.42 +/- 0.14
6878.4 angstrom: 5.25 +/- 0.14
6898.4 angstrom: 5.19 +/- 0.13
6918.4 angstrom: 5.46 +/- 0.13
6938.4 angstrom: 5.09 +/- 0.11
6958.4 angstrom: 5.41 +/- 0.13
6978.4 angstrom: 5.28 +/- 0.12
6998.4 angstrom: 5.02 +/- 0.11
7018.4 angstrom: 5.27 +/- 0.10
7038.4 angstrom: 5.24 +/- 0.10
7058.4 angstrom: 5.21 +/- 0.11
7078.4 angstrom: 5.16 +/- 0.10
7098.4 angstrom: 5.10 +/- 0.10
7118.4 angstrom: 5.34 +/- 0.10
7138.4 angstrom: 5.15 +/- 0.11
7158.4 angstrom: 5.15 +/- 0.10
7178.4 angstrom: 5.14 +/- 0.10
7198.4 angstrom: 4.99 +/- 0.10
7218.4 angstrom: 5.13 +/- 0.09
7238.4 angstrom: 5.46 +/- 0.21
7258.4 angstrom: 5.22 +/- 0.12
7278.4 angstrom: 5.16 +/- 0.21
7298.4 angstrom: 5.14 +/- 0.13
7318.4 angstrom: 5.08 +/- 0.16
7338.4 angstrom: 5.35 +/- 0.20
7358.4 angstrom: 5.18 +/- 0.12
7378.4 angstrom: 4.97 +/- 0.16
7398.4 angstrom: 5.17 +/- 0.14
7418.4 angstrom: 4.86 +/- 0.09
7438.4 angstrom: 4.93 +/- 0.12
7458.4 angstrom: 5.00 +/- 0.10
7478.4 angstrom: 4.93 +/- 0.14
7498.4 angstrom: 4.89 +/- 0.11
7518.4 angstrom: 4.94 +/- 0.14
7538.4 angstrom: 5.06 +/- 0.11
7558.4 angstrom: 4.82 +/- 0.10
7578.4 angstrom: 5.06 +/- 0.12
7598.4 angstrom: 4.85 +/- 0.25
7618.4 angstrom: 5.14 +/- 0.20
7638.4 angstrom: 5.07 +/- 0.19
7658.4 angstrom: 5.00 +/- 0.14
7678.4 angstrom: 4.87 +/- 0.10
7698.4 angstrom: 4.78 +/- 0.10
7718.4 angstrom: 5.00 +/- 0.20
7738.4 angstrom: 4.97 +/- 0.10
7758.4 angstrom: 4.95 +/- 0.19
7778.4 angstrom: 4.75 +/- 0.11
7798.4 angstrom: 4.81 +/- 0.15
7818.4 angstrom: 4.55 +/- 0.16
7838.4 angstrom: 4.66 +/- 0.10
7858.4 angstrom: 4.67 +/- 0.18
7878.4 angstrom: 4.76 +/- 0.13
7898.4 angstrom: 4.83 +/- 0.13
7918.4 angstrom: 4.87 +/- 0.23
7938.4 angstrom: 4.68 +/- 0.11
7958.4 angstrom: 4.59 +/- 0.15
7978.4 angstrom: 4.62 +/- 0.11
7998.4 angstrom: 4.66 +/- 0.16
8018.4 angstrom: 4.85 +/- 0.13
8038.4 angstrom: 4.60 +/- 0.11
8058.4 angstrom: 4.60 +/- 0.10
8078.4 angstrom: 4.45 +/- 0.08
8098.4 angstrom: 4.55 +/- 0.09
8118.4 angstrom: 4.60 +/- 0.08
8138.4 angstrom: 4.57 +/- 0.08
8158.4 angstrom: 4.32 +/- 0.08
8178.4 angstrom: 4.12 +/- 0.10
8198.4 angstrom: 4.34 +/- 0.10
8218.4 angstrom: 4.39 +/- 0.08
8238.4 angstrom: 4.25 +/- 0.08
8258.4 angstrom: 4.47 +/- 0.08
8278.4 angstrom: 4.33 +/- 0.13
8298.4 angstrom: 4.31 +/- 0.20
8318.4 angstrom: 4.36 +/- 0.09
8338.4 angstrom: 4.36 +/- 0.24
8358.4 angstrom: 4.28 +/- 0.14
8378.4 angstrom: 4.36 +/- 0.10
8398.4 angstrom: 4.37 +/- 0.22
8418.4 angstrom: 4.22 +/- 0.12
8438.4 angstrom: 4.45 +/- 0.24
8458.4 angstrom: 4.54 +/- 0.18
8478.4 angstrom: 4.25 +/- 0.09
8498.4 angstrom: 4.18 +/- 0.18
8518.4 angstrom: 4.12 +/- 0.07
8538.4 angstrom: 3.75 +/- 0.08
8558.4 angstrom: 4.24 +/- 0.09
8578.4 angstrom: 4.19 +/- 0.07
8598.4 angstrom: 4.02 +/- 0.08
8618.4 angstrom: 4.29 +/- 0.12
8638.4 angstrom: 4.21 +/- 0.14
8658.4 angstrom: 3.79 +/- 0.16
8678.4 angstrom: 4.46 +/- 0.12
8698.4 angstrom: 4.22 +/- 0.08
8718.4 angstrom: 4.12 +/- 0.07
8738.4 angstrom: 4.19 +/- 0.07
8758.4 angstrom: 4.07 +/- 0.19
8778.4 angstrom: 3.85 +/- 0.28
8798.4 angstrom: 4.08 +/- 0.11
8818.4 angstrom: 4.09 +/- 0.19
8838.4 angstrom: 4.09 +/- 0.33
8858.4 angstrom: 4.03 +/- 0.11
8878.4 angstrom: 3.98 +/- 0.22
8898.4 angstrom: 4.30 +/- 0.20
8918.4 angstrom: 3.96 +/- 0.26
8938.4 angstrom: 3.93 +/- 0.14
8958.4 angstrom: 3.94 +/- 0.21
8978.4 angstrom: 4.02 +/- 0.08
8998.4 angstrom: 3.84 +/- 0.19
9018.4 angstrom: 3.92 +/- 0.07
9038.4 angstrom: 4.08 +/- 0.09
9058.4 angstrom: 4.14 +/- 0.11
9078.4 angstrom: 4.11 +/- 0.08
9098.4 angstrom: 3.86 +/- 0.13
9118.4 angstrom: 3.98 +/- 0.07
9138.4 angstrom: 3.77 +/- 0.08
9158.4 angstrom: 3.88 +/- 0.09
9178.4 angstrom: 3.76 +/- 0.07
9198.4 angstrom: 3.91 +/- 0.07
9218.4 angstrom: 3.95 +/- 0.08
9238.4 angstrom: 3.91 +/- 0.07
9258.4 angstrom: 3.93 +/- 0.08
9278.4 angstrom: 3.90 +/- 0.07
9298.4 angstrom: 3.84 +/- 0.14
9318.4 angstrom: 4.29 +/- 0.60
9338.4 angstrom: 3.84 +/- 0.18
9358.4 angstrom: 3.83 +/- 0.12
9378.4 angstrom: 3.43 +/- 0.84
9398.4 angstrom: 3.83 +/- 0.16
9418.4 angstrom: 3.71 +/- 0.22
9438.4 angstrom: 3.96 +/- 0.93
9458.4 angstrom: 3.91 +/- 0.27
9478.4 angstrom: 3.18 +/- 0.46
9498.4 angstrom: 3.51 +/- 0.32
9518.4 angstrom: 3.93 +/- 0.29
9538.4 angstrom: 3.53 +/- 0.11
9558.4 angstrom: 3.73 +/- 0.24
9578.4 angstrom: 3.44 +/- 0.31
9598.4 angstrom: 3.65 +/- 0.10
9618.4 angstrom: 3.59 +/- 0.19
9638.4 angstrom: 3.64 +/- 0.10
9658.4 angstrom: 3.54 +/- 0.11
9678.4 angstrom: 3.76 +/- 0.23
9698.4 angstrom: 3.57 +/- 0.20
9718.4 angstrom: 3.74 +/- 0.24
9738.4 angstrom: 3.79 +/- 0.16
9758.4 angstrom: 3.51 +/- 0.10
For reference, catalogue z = 0.000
